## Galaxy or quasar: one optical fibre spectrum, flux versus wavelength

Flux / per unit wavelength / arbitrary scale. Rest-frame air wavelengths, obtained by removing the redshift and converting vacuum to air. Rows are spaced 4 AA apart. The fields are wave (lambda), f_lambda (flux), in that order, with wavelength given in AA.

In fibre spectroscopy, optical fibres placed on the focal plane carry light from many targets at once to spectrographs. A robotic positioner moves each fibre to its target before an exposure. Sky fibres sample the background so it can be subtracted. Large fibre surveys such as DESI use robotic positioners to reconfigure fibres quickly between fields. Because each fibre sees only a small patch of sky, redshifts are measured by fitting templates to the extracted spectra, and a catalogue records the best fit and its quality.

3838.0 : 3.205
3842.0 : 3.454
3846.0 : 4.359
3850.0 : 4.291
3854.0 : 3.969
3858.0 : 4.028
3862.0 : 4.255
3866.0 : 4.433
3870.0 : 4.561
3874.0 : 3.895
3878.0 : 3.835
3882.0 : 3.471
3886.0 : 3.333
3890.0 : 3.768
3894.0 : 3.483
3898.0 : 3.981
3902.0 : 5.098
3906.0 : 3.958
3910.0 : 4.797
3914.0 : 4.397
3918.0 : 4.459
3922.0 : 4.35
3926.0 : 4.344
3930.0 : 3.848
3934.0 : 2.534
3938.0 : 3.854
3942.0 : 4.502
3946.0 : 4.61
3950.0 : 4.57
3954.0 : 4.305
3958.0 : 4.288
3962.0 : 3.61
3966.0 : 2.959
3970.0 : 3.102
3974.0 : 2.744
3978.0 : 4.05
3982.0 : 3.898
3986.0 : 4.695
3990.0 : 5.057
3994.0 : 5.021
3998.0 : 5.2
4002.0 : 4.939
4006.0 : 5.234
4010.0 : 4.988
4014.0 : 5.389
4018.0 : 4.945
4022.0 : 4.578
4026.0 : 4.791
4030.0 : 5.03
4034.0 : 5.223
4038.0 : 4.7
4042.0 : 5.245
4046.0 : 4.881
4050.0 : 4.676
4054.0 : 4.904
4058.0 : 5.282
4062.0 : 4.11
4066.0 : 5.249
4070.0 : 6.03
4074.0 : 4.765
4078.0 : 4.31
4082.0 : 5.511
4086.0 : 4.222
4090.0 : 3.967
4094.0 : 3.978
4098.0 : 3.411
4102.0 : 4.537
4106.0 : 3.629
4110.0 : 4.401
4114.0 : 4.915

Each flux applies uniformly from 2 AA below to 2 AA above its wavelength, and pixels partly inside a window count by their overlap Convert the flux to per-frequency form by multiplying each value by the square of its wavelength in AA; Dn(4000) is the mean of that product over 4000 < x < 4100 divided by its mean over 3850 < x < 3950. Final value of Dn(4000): 1.27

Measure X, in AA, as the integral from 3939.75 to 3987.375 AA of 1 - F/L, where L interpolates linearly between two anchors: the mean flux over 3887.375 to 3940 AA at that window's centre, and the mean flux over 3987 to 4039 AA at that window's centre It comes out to 6.2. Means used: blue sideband 4.06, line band 3.93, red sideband 5.01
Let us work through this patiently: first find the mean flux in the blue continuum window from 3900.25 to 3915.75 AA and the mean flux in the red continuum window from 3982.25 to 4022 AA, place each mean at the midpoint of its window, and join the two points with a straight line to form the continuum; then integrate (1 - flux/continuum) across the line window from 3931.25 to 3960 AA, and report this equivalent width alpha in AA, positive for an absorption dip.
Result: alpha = 3.9 AA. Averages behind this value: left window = 4.56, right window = 4.98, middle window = 4.09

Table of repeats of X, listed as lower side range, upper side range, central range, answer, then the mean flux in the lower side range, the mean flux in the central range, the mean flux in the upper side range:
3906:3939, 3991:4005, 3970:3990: 3.9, 4.07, 3.89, 5.07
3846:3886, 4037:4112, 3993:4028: -4.4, 4.06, 5.01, 4.62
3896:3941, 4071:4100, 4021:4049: -4.0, 4.16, 4.92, 4.37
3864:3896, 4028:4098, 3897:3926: -3.1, 3.85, 4.44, 4.79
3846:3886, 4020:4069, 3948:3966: 1.7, 4.06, 4.06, 4.91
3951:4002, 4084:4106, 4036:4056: -4.1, 4.12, 4.88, 3.99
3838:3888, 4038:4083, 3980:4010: -1.5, 3.96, 4.87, 4.97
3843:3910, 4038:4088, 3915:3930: -0.1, 4.06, 4.31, 4.92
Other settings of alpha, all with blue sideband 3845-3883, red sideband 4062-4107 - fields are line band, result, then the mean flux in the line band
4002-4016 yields -2.5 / 5.17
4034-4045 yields -1.4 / 5.01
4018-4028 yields -0.8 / 4.74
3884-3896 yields 1.8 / 3.53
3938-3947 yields -0.3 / 4.39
